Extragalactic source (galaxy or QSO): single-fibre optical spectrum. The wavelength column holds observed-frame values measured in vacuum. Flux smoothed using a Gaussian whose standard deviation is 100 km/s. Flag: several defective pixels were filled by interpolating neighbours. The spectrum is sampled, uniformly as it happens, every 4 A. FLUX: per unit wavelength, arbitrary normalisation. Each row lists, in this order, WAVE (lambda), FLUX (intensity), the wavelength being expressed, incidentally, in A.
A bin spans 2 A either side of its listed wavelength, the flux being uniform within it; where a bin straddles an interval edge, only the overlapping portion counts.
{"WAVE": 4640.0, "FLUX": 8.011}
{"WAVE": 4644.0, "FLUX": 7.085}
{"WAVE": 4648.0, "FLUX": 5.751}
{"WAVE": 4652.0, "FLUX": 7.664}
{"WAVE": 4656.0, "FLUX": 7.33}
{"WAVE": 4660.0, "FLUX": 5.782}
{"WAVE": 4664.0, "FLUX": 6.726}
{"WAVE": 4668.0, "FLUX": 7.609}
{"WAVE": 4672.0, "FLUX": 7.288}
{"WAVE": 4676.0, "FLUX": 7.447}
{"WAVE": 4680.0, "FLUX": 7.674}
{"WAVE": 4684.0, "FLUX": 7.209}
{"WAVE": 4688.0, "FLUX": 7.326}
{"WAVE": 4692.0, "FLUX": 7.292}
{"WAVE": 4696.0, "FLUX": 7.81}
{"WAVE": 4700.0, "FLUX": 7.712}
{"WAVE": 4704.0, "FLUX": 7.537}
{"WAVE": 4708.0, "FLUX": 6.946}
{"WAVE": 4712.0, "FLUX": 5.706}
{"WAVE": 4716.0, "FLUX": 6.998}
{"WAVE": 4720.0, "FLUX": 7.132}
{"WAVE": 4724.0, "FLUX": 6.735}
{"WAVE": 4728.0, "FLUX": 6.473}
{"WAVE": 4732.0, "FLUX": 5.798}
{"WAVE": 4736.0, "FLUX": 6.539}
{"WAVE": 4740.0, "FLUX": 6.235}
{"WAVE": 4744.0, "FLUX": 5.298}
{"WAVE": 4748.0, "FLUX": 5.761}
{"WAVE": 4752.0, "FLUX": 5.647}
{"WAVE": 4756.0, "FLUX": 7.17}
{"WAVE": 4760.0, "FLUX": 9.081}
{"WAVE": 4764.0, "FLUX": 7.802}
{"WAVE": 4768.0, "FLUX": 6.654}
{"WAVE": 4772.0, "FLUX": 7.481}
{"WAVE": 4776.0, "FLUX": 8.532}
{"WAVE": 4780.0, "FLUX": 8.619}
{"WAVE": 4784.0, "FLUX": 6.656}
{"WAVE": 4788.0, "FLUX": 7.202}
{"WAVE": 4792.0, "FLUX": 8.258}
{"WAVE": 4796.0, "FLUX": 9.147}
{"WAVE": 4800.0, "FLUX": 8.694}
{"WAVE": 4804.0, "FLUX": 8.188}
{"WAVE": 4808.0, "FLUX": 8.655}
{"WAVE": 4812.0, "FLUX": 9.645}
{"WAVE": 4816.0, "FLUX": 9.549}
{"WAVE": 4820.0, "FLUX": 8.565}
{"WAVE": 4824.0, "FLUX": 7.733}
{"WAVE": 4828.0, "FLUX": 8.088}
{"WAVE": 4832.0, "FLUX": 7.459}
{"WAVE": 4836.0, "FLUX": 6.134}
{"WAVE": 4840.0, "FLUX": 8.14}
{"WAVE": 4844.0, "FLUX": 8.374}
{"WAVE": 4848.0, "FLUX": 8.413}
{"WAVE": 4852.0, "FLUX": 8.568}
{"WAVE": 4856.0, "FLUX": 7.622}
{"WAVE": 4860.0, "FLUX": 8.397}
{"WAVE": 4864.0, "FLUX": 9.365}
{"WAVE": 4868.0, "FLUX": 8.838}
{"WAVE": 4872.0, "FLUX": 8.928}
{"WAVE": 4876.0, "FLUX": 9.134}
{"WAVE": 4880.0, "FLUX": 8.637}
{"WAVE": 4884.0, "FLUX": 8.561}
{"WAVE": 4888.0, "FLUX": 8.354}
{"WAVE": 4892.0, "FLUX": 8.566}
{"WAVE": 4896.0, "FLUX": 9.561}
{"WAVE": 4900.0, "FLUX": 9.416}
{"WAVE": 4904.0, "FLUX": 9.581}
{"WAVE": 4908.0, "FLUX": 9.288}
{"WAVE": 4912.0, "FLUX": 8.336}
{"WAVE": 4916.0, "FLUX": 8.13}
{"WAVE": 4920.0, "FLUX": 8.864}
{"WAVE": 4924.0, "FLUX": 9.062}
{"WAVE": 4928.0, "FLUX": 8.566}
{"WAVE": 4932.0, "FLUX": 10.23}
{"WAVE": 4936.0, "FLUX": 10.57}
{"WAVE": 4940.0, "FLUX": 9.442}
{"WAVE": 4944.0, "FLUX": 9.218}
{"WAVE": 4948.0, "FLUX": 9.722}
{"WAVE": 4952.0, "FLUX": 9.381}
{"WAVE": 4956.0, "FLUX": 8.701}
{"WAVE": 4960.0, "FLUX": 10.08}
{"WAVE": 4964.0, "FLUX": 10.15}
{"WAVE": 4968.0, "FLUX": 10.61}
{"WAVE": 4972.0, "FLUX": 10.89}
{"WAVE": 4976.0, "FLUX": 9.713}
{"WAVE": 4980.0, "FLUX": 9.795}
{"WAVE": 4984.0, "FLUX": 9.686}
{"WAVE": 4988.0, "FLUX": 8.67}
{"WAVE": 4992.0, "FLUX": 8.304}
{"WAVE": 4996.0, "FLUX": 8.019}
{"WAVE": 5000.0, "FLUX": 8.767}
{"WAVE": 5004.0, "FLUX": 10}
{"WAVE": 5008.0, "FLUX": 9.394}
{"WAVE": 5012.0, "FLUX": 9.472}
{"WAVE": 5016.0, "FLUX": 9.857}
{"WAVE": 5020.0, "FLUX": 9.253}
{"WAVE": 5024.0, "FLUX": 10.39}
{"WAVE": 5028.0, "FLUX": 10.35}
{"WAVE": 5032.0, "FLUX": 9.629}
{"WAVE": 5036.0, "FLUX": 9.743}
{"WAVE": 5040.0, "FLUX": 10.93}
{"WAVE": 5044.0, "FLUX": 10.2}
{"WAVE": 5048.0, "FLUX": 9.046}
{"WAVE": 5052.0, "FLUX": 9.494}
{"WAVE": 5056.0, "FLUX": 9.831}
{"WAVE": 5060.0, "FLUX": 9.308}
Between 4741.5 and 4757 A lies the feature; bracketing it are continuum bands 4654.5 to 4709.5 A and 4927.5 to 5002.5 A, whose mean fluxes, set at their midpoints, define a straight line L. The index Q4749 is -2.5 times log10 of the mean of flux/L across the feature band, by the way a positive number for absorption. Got 0.30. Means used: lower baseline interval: 7.27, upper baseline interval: 9.52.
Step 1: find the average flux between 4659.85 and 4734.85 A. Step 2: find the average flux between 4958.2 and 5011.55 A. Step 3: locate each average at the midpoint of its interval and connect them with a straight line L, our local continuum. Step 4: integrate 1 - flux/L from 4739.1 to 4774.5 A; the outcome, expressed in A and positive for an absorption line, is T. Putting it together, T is 3.4 A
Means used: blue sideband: 7.04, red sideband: 9.54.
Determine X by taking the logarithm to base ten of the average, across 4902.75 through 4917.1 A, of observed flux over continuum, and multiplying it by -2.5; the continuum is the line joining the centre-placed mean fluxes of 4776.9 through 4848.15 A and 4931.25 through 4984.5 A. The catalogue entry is 0.06 mag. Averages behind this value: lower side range 8.2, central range 8.84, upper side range 9.87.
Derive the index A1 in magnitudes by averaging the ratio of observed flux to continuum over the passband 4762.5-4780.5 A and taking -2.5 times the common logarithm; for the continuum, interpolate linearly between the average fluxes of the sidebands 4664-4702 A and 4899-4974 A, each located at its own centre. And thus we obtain 0.06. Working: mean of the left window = 7.45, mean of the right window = 9.49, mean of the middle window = 7.75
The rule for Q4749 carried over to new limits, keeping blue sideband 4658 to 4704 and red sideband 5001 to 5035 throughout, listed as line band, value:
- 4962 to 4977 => -0.11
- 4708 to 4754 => 0.22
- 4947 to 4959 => 0.00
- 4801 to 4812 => -0.06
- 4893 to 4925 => -0.01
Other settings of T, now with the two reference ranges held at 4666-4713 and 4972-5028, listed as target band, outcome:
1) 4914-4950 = -1.4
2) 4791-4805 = -1.0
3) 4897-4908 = -0.9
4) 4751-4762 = 0.5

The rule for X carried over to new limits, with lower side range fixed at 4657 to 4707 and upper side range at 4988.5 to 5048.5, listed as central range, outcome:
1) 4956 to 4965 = -0.073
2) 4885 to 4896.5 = -0.003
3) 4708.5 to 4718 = 0.163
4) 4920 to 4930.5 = 0.003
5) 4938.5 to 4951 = -0.047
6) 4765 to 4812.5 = -0.012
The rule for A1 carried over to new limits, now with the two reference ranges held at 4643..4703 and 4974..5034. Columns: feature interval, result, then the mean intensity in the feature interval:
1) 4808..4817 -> -0.16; 9.39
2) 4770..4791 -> 0.03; 7.72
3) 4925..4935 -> -0.07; 9.48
